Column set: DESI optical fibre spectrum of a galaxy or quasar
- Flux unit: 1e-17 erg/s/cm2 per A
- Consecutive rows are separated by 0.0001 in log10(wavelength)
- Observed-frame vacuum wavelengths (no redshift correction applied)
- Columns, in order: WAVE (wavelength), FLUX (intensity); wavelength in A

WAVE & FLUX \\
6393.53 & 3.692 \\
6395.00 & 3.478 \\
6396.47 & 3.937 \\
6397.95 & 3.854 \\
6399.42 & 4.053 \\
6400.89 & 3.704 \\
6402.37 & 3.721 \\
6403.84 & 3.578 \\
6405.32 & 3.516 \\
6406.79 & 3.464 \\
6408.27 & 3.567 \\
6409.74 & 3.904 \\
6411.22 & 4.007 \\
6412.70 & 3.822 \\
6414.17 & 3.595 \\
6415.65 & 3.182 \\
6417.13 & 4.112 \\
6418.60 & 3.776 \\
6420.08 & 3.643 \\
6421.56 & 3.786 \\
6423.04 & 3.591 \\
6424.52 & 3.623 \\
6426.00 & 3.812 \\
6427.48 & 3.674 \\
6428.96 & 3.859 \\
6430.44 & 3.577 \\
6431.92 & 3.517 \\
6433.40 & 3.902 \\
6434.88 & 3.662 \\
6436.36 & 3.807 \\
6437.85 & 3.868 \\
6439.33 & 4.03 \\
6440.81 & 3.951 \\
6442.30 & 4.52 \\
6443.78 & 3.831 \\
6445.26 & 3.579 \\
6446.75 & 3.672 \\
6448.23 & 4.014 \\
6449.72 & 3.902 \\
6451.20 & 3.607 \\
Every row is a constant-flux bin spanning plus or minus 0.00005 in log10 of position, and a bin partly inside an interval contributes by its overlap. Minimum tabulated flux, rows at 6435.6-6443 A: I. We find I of 3.807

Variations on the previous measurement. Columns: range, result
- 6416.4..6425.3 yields 3.591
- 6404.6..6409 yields 3.464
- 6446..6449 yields 3.672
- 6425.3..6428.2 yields 3.674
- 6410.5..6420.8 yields 3.182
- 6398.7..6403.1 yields 3.704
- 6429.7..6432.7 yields 3.517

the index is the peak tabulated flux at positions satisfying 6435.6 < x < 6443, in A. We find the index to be 4.52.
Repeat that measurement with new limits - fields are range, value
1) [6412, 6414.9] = 3.822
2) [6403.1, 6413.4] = 4.007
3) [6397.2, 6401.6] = 4.053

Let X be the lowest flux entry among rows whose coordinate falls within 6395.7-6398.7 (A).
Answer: 3.854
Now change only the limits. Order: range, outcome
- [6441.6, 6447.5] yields 3.579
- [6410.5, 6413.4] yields 3.822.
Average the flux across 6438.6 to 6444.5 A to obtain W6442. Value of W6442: 4.08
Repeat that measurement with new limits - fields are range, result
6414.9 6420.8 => 3.68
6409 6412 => 3.95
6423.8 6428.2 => 3.7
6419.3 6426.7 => 3.69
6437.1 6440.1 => 3.95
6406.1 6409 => 3.51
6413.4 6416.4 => 3.4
